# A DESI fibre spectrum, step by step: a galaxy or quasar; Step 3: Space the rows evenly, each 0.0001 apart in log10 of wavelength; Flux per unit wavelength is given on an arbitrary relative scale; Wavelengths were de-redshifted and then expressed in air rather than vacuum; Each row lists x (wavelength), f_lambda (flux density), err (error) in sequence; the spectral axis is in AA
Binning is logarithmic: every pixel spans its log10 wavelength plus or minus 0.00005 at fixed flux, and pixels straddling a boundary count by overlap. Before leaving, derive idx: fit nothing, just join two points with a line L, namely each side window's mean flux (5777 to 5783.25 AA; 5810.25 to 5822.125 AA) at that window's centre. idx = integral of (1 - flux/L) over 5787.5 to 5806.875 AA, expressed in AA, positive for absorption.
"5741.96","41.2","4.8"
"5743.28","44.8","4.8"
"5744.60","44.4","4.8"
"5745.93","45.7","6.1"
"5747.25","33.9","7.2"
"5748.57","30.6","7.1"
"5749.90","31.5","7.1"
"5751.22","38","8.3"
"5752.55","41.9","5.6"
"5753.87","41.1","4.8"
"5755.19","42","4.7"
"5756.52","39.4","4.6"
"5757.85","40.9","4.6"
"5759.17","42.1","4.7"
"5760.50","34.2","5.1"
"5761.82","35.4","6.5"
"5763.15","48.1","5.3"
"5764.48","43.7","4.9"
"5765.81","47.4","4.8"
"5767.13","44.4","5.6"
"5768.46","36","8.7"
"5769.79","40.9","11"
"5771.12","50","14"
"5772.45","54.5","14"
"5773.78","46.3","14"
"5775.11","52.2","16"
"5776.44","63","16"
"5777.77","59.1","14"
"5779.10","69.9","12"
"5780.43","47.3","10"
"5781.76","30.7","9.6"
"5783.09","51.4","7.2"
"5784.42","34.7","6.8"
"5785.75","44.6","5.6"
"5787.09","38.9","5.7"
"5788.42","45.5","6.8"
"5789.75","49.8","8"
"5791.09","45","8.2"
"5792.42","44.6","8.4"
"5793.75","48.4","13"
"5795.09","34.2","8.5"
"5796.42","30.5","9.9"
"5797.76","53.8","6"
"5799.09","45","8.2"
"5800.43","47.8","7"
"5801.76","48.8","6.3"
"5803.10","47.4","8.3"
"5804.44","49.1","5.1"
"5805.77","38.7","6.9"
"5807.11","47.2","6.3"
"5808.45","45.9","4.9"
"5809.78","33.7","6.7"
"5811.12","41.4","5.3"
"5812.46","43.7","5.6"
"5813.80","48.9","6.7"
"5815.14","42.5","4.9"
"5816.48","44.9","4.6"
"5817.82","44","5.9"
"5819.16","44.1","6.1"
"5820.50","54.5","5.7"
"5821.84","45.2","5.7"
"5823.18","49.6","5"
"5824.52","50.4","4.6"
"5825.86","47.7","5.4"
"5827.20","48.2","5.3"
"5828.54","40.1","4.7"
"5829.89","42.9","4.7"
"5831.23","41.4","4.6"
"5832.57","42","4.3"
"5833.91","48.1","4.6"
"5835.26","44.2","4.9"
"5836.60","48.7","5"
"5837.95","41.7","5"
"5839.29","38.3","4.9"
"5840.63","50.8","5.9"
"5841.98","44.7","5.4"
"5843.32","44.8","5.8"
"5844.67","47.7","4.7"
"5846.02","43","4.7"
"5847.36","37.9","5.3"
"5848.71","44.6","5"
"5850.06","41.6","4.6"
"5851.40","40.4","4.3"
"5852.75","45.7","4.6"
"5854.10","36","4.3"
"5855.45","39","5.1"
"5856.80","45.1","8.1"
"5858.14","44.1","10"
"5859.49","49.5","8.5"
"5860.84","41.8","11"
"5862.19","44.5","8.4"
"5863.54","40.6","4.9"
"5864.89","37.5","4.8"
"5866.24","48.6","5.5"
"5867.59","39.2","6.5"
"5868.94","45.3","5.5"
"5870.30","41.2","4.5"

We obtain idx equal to 1.5 AA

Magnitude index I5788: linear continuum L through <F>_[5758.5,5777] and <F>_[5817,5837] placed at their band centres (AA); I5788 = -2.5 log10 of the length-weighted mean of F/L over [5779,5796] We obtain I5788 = 0.04 mag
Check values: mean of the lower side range 45.5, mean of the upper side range 46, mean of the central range 44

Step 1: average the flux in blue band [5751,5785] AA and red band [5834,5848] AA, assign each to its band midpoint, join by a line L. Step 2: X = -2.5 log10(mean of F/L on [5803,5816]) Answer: 0.026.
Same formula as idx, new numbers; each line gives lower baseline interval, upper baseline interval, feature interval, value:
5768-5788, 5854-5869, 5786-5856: 1.6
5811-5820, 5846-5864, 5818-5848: -1.1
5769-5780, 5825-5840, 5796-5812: 1.5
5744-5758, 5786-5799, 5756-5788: -3.4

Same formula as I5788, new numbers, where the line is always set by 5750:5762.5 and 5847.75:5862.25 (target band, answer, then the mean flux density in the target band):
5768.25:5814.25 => -0.14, 46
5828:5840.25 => -0.03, 43.3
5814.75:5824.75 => -0.13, 46.9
